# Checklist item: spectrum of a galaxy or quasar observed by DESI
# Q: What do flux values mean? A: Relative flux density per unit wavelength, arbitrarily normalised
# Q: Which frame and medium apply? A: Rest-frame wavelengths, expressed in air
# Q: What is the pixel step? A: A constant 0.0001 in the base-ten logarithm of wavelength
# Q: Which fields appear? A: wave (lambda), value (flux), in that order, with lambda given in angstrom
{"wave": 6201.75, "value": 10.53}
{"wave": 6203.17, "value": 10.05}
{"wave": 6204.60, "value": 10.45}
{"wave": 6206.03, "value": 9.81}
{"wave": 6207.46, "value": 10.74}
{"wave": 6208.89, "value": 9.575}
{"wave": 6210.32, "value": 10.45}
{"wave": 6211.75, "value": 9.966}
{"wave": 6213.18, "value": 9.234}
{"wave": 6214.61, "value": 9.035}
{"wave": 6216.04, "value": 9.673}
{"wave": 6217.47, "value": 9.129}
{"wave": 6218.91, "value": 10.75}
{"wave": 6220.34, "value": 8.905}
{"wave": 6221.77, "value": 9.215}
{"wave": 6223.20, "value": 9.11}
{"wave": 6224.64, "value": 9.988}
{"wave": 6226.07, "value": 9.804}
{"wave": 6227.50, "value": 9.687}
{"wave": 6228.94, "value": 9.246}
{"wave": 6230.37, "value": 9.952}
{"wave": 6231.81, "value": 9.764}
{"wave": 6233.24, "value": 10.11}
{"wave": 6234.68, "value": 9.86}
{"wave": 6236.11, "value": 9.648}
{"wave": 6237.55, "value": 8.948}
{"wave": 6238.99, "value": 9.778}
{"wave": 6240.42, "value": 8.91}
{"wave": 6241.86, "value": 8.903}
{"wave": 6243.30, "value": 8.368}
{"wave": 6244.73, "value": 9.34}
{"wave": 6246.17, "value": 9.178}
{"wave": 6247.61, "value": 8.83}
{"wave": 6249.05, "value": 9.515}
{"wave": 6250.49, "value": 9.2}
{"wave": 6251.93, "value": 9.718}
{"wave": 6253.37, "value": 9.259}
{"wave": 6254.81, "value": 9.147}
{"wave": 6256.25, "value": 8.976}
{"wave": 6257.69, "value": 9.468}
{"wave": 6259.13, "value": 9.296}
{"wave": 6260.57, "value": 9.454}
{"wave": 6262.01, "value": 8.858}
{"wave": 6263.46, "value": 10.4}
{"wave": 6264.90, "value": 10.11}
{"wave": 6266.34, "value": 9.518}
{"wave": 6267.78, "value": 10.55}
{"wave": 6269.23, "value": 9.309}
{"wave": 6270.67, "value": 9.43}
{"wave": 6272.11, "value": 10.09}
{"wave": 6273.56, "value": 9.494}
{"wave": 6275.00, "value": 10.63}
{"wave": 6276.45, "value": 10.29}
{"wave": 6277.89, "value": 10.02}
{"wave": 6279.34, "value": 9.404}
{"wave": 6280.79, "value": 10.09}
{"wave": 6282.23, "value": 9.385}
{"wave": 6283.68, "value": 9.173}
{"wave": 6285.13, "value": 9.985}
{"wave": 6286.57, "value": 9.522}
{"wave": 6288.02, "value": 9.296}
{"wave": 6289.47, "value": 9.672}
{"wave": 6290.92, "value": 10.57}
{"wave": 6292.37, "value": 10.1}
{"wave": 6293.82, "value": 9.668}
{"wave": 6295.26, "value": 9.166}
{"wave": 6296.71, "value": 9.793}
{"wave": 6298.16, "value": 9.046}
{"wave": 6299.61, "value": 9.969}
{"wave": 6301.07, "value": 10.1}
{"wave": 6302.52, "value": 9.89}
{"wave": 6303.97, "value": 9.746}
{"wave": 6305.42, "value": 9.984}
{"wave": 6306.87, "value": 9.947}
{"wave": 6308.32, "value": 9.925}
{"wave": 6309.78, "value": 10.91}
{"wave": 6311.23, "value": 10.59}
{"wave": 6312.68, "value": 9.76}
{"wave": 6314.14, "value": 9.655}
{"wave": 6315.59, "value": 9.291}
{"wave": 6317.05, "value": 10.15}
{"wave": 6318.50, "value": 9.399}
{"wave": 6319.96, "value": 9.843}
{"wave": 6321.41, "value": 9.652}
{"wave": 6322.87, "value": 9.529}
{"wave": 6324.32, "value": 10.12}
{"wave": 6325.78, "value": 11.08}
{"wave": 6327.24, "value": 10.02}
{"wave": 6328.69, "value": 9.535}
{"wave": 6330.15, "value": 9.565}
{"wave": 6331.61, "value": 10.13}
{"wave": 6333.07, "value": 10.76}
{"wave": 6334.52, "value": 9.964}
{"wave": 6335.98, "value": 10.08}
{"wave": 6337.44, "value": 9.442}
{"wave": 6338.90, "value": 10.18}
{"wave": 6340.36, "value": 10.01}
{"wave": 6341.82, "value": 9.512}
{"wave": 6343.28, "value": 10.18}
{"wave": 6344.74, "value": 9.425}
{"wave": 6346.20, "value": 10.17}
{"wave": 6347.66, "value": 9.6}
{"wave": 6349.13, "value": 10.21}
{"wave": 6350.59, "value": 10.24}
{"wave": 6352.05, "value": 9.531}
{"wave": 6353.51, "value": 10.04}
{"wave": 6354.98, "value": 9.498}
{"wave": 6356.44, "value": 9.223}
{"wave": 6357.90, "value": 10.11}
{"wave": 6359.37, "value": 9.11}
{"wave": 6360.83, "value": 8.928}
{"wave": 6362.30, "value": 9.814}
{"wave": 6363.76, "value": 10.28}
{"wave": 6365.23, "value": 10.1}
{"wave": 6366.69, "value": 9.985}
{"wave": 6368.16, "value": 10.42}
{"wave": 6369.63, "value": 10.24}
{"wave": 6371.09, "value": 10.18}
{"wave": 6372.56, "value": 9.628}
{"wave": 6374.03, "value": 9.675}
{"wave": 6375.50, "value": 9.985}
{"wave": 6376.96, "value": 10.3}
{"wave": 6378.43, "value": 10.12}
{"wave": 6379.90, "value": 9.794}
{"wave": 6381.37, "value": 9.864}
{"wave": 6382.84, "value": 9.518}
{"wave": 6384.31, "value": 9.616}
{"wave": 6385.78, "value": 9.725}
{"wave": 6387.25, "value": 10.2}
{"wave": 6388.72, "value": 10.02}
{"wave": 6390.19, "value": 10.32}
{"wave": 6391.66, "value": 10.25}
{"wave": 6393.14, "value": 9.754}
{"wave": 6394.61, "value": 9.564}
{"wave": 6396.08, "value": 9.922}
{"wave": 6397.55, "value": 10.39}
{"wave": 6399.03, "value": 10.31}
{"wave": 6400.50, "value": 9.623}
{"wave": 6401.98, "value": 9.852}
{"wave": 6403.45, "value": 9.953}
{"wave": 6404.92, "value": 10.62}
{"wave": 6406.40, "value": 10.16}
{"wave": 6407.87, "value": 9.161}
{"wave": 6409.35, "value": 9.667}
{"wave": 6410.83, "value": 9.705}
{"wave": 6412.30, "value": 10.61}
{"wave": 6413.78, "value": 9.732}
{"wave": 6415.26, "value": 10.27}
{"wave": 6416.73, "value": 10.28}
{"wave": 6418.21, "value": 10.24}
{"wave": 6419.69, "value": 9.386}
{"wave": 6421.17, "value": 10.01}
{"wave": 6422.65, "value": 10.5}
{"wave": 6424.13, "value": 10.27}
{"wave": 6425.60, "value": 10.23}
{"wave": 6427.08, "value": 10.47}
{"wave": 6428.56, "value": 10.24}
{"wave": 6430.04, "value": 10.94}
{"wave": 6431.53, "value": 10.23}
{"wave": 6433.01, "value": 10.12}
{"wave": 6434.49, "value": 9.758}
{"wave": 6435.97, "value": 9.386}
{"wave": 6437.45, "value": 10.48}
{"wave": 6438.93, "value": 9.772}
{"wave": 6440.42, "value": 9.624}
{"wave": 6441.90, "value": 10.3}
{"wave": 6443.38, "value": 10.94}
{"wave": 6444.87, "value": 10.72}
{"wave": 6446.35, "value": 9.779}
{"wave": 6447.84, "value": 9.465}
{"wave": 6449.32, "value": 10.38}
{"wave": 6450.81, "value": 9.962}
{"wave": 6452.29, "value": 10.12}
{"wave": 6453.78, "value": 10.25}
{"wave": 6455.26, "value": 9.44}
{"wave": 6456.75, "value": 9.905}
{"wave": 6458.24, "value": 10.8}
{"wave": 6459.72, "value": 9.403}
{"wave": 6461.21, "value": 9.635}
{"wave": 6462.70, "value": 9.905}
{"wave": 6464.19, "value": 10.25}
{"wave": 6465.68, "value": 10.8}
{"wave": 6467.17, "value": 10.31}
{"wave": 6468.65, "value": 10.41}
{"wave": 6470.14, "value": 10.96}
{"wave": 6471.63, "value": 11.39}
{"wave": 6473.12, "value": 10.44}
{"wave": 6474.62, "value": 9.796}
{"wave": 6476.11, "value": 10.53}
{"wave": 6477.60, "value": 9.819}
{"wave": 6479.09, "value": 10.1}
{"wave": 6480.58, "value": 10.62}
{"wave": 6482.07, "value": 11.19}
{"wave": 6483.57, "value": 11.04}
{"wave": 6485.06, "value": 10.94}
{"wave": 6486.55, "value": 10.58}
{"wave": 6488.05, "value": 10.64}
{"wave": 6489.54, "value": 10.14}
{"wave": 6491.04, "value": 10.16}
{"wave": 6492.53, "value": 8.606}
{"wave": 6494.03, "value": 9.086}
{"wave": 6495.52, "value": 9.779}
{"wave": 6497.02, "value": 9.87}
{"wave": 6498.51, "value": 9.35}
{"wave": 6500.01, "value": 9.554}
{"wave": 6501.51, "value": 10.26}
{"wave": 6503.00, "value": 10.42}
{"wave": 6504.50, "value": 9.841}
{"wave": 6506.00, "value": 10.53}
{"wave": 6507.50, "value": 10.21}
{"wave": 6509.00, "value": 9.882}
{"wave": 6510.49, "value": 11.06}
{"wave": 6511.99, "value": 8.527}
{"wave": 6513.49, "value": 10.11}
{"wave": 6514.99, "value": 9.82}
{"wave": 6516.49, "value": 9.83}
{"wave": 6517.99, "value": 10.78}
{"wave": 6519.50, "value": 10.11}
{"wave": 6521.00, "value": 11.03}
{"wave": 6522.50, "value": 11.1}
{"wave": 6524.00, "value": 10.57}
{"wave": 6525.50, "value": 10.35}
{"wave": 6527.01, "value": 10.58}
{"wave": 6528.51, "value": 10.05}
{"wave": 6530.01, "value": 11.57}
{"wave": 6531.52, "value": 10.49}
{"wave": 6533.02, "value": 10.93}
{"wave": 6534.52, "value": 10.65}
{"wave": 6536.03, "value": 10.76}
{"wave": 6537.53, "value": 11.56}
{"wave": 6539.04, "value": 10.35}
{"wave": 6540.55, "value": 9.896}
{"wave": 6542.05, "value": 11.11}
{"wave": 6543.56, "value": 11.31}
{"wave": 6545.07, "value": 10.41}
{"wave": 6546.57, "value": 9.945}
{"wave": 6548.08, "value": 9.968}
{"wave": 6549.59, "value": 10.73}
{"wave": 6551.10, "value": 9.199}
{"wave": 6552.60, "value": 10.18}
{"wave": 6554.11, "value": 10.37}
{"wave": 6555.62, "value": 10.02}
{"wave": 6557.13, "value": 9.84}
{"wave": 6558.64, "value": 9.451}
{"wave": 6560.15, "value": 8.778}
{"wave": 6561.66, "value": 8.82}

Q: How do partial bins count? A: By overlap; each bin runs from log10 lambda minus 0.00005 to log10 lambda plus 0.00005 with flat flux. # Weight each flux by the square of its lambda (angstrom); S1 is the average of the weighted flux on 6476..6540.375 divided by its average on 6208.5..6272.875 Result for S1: 1.2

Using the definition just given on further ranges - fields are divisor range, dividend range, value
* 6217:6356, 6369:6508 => 1.09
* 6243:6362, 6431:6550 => 1.12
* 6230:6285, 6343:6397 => 1.07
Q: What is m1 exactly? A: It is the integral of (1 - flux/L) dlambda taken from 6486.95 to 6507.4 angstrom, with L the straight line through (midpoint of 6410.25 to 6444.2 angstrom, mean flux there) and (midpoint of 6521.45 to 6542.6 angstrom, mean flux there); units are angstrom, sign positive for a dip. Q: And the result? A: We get 1.2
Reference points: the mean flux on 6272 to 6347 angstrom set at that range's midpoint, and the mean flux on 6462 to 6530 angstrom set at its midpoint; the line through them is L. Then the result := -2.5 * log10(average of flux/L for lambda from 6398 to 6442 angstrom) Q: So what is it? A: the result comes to 0.01 mag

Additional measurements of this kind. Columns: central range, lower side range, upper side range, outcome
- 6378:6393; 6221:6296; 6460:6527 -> 0.00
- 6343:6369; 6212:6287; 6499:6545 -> 0.01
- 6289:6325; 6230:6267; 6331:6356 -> -0.01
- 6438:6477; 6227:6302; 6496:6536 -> -0.01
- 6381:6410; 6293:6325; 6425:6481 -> 0.01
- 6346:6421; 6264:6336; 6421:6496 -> 0.01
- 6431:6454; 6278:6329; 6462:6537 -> 0.01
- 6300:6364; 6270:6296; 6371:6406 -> 0.00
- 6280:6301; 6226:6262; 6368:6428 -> -0.01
